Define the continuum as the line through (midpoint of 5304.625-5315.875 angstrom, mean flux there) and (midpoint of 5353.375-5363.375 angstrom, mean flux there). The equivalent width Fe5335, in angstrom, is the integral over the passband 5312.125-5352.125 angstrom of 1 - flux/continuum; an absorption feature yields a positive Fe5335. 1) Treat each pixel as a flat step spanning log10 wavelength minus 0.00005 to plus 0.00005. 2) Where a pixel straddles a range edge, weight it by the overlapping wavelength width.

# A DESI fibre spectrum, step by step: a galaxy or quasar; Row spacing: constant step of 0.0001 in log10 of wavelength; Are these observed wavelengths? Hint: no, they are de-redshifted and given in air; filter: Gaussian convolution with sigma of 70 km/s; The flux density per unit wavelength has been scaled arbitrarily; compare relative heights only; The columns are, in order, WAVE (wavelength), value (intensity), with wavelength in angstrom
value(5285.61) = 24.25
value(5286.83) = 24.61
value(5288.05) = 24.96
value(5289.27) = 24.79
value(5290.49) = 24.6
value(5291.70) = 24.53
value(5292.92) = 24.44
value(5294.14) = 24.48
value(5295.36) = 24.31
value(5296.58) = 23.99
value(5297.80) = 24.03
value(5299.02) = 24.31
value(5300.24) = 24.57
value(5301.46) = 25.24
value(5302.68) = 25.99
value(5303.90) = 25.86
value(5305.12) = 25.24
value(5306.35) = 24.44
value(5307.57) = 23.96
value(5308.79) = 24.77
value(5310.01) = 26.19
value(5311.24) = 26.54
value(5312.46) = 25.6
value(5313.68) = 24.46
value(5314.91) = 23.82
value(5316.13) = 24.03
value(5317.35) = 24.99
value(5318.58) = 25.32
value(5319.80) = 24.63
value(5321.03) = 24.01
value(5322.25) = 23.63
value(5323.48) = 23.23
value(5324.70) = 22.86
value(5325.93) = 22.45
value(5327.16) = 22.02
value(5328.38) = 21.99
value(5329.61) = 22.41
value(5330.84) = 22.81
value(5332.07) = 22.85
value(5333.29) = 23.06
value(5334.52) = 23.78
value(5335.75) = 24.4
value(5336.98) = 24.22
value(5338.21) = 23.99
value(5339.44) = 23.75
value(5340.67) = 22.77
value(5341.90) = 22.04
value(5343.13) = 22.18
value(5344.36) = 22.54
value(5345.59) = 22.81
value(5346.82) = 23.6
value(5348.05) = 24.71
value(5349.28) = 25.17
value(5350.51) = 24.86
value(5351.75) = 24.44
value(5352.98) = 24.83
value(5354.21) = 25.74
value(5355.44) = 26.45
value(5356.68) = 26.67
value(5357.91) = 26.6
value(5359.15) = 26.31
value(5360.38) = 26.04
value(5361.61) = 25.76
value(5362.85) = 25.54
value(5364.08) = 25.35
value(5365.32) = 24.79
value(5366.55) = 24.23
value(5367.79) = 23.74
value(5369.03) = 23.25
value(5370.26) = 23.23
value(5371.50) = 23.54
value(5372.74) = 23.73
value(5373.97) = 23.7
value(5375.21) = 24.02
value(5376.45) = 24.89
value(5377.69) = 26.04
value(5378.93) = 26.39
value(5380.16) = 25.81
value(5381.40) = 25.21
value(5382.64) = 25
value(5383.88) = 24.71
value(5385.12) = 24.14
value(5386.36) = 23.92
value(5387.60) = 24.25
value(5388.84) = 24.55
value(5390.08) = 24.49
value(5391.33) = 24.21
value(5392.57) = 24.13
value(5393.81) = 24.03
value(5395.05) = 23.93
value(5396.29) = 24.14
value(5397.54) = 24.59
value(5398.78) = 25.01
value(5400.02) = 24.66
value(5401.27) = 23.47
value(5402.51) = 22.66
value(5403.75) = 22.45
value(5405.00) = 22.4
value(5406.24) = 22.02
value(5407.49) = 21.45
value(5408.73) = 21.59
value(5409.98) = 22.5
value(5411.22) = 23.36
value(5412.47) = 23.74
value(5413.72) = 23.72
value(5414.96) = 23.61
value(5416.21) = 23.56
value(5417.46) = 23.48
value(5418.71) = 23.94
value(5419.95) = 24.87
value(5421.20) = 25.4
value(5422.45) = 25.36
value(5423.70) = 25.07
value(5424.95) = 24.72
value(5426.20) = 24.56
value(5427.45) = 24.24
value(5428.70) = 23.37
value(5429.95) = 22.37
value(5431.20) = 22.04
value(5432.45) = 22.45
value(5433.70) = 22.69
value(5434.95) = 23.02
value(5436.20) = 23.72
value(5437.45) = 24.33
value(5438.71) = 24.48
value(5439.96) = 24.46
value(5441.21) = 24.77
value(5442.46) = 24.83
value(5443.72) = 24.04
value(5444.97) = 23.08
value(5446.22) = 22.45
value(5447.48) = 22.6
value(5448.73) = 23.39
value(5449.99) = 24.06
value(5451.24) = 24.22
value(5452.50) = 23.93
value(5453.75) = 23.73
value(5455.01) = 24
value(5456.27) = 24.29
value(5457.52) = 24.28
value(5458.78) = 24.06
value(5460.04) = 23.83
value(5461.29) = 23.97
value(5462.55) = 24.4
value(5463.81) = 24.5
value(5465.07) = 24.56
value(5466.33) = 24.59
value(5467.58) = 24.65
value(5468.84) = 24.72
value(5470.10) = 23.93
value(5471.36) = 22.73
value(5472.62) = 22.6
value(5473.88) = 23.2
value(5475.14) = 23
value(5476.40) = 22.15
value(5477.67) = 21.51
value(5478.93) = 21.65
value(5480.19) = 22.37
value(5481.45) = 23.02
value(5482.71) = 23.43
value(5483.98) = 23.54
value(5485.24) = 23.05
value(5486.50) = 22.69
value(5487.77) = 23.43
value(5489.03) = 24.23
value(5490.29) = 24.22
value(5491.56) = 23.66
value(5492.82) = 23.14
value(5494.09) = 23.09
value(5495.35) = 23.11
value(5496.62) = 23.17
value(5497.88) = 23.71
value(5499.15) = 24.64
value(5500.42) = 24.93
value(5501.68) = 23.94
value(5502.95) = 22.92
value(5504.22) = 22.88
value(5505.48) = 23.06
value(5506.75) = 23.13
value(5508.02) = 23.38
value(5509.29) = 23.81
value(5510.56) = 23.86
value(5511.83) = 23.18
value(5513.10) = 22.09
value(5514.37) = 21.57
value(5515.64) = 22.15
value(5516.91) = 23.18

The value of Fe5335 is 2.9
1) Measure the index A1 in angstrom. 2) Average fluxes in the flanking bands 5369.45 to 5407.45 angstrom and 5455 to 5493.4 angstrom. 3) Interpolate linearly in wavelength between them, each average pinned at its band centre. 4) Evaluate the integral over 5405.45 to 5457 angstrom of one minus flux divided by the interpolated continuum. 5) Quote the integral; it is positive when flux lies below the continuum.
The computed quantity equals 0.4 angstrom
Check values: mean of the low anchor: 24.1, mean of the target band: 23.6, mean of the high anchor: 23.5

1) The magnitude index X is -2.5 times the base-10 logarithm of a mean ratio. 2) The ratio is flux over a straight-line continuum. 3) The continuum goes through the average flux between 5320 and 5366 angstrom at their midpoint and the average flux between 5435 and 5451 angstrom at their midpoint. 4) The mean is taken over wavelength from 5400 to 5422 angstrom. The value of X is 0.031 mag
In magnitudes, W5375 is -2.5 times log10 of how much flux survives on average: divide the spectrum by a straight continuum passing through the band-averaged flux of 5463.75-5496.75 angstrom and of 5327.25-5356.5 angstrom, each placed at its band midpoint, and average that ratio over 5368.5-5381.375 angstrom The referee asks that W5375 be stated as -0.04 mag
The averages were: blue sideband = 23.7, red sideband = 23.3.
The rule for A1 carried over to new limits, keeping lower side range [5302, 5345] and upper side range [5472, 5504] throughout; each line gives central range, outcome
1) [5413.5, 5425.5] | -0.5 angstrom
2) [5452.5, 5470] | -0.7 angstrom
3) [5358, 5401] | -1.8 angstrom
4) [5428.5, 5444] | -0.1 angstrom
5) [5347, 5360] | -1.0 angstrom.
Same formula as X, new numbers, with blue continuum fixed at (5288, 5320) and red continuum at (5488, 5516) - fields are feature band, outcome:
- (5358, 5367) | -0.05 mag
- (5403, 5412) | 0.08 mag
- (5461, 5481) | 0.01 mag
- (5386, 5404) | 0.00 mag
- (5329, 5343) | 0.06 mag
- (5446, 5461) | 0.00 mag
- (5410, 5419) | 0.02 mag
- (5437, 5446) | -0.02 mag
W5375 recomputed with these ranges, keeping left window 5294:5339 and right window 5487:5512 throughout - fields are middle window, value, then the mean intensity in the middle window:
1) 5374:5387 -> -0.04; 24.9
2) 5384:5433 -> 0.01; 23.7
